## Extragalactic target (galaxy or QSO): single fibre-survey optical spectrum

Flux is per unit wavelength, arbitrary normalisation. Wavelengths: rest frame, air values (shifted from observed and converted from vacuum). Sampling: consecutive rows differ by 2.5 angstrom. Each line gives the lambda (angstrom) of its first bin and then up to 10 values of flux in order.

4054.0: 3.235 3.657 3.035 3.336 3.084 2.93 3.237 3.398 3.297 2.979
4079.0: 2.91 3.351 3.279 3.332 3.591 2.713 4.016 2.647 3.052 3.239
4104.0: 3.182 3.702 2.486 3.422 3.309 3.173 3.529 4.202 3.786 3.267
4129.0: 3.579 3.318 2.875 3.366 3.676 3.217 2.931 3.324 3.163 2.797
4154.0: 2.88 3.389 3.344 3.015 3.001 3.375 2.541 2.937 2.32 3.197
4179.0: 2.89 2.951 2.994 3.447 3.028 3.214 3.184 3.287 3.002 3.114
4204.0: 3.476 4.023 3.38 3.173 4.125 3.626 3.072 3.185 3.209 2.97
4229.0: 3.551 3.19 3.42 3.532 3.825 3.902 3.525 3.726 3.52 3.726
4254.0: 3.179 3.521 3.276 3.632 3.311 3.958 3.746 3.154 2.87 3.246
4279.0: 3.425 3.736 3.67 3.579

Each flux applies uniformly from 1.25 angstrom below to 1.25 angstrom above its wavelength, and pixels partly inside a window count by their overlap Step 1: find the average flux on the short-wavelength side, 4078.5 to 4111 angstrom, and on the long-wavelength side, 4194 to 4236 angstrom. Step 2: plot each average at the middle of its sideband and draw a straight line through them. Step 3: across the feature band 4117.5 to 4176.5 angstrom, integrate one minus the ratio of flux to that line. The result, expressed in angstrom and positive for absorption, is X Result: 1.1 angstrom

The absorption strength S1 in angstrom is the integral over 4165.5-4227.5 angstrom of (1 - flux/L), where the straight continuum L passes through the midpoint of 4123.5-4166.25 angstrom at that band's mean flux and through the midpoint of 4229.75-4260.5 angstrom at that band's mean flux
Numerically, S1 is 3.6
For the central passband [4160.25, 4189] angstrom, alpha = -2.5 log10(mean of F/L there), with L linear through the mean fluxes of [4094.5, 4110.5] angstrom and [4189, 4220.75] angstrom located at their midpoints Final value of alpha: 0.11 mag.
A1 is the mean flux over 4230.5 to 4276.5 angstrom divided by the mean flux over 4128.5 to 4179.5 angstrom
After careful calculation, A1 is 1.13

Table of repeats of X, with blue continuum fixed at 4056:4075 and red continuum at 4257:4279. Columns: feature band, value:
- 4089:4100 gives 0.3 angstrom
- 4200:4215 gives -0.8 angstrom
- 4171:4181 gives 1.5 angstrom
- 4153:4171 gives 1.3 angstrom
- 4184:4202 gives 0.9 angstrom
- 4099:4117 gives 0.3 angstrom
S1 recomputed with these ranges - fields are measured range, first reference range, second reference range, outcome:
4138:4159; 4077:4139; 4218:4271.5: 1.1 angstrom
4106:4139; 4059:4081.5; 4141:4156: -3.2 angstrom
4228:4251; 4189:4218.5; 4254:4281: -1.2 angstrom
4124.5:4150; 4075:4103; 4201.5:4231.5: -0.1 angstrom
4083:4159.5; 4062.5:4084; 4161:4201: -4.5 angstrom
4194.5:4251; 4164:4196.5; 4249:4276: -3.7 angstrom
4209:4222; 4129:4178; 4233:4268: -0.2 angstrom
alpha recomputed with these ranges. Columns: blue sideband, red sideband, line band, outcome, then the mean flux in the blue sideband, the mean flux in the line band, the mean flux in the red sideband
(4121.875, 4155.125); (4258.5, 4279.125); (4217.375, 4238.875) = 0.020 mag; 3.27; 3.3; 3.41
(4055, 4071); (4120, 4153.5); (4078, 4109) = 0.016 mag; 3.22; 3.22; 3.34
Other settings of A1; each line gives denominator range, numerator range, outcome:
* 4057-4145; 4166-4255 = 1.01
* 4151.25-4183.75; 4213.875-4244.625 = 1.16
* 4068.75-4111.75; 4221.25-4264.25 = 1.08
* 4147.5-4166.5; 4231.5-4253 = 1.16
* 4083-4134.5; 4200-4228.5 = 1.02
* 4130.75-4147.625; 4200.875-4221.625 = 1.08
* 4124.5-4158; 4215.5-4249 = 1.07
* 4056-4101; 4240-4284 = 1.09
